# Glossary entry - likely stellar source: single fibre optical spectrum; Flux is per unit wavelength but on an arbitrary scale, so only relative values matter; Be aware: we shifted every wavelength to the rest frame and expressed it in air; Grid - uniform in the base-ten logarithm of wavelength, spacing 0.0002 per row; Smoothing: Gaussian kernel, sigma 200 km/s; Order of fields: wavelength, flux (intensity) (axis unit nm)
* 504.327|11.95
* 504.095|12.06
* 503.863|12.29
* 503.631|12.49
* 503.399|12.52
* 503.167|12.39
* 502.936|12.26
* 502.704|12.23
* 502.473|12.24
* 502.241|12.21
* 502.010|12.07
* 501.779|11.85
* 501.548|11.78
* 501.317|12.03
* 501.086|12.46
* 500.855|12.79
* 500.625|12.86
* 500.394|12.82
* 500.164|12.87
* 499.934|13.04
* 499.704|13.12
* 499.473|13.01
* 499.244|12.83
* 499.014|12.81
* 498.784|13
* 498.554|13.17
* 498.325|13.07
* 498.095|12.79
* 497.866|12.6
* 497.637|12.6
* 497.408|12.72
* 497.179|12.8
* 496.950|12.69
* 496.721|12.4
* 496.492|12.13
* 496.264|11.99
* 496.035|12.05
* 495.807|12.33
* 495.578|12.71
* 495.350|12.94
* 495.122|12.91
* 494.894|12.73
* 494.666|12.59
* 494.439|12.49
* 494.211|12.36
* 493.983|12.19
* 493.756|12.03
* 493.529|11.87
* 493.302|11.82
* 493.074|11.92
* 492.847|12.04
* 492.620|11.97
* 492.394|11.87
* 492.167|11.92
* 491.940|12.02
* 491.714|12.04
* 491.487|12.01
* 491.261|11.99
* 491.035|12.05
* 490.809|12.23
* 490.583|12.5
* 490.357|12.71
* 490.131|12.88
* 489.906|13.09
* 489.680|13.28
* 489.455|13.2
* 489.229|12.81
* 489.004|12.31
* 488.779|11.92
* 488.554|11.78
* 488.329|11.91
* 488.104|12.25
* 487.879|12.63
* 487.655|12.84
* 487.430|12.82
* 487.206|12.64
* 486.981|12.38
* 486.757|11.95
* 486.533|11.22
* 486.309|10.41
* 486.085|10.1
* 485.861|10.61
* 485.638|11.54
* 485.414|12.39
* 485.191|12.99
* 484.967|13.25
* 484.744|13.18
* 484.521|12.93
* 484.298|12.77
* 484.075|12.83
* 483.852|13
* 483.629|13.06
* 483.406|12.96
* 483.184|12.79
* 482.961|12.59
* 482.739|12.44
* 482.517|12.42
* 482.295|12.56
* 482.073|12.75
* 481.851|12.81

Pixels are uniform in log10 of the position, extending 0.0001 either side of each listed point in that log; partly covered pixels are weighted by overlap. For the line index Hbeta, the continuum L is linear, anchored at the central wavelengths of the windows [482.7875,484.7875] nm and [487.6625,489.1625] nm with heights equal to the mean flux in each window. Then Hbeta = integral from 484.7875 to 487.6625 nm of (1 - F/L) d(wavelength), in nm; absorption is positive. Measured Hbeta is 0.136 nm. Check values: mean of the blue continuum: 12.9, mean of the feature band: 11.9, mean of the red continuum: 12.2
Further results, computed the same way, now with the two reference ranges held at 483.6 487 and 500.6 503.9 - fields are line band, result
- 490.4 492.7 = 0.02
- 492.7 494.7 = 0.01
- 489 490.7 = -0.10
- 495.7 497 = 0.00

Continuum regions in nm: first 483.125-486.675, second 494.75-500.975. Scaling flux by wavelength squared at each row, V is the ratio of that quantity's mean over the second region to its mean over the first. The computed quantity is 1.10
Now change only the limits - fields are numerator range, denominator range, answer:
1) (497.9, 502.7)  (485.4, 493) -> 1.09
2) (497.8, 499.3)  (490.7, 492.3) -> 1.10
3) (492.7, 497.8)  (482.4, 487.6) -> 1.05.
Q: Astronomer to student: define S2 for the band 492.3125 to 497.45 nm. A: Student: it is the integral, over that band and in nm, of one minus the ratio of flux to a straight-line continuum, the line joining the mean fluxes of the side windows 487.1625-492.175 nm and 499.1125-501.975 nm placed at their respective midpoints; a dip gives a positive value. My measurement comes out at 0.08 nm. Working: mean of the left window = 12.4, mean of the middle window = 12.3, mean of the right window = 12.6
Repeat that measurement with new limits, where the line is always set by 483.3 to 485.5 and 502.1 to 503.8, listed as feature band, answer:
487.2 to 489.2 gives 0.07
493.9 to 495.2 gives 0.01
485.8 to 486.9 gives 0.17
